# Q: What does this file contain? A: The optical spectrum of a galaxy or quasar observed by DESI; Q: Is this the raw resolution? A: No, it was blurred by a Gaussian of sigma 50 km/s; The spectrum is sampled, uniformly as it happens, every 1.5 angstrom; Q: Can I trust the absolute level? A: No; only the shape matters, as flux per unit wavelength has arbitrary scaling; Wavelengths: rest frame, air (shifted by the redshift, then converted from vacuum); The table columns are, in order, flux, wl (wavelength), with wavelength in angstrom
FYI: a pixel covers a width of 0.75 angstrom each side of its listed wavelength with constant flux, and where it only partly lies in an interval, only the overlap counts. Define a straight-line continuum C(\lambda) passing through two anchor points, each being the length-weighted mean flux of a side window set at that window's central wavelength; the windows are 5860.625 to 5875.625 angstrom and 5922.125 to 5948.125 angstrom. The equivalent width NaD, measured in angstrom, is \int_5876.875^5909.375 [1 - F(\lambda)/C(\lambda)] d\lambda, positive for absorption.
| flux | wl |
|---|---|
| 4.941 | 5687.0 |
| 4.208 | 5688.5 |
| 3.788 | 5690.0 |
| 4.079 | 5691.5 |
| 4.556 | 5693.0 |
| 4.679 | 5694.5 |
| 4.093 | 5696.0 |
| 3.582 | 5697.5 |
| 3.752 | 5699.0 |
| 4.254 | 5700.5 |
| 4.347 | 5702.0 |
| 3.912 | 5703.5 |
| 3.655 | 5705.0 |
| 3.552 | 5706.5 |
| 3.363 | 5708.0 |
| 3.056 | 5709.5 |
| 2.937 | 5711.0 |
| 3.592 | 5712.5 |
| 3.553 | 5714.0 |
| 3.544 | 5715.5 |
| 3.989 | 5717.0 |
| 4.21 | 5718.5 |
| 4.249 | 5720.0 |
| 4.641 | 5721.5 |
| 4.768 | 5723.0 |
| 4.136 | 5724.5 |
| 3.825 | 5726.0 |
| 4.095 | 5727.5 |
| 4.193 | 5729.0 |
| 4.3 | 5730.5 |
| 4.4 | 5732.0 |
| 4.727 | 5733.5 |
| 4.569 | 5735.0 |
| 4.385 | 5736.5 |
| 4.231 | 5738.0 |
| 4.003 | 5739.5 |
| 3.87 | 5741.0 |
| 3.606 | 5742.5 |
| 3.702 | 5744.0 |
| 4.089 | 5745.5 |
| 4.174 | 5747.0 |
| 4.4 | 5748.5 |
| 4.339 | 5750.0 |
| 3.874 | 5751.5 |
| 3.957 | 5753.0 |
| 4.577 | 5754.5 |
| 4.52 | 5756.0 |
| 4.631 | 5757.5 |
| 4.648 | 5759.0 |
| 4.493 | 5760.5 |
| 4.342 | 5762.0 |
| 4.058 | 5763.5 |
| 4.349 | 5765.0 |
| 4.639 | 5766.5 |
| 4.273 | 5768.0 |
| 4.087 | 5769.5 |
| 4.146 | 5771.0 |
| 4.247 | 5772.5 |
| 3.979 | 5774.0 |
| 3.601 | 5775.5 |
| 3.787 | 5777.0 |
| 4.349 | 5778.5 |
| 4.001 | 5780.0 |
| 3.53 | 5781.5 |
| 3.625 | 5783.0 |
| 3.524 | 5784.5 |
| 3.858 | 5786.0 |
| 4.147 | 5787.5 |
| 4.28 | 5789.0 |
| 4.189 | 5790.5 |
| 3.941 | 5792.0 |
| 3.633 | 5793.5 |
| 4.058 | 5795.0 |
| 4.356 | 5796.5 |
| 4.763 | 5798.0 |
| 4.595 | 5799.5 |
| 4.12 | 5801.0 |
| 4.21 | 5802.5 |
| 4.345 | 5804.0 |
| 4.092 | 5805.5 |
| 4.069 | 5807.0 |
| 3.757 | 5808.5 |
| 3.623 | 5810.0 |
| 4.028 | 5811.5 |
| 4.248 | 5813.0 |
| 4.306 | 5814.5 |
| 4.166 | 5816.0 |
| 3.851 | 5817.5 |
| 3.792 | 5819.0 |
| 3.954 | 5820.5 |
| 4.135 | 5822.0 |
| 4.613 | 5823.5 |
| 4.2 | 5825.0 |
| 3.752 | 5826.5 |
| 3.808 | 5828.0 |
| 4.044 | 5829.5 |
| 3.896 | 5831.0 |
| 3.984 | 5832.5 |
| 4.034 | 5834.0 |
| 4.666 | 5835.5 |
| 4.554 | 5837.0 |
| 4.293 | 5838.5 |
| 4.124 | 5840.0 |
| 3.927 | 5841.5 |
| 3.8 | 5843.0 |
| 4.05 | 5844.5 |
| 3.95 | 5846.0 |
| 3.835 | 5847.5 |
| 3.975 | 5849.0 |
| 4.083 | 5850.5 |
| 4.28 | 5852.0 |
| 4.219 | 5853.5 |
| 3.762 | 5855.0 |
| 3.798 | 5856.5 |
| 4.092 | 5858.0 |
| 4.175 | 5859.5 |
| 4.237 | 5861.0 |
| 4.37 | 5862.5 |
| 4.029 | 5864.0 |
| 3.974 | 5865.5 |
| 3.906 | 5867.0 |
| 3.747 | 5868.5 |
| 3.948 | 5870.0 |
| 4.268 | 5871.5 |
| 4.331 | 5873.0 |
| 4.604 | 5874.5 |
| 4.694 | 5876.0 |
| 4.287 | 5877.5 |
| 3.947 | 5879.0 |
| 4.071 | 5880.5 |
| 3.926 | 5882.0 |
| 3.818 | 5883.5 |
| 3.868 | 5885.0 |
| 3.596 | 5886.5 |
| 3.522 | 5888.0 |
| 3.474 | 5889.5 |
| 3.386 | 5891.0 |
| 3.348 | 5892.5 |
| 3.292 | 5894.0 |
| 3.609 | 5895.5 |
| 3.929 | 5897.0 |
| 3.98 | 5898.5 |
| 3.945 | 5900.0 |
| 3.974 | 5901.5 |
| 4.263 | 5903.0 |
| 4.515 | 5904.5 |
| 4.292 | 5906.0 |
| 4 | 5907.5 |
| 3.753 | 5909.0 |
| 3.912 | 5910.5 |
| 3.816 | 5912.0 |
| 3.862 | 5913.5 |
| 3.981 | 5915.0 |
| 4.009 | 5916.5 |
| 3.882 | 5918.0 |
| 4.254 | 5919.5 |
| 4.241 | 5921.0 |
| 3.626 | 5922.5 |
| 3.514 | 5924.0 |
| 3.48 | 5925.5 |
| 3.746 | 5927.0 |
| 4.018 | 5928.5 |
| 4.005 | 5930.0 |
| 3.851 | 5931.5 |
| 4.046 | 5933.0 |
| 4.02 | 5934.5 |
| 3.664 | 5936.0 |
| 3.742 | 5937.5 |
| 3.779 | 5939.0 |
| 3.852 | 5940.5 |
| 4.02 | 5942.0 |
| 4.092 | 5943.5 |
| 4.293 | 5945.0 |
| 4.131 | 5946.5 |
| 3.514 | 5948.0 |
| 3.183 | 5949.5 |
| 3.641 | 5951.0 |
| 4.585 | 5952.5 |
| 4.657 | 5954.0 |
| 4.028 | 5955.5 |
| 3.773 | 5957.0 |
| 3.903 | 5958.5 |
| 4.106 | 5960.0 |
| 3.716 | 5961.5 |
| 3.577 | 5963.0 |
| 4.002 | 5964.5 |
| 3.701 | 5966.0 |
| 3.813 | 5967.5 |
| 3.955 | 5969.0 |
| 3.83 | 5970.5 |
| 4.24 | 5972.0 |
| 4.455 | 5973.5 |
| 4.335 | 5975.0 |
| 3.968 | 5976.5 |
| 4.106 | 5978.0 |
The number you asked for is 1.5 angstrom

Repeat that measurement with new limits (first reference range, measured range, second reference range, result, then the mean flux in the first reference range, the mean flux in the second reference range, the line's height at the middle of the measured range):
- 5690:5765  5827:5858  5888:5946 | -0.7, 4.09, 3.88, 3.96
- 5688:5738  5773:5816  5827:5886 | 0.2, 4.03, 4.08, 4.06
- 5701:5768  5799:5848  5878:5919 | -1.4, 4.1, 3.86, 3.97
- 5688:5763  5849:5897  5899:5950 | 0.1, 4.09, 3.92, 3.97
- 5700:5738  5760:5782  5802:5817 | -0.4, 4.01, 4.08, 4.05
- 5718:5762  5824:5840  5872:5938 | -0.2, 4.26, 3.91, 4.07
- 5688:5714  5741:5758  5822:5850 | -1.0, 3.84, 4.08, 3.93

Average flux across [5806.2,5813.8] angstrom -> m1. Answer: 3.95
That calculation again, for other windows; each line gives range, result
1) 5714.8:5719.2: 3.92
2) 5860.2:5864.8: 4.21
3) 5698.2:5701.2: 3.99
